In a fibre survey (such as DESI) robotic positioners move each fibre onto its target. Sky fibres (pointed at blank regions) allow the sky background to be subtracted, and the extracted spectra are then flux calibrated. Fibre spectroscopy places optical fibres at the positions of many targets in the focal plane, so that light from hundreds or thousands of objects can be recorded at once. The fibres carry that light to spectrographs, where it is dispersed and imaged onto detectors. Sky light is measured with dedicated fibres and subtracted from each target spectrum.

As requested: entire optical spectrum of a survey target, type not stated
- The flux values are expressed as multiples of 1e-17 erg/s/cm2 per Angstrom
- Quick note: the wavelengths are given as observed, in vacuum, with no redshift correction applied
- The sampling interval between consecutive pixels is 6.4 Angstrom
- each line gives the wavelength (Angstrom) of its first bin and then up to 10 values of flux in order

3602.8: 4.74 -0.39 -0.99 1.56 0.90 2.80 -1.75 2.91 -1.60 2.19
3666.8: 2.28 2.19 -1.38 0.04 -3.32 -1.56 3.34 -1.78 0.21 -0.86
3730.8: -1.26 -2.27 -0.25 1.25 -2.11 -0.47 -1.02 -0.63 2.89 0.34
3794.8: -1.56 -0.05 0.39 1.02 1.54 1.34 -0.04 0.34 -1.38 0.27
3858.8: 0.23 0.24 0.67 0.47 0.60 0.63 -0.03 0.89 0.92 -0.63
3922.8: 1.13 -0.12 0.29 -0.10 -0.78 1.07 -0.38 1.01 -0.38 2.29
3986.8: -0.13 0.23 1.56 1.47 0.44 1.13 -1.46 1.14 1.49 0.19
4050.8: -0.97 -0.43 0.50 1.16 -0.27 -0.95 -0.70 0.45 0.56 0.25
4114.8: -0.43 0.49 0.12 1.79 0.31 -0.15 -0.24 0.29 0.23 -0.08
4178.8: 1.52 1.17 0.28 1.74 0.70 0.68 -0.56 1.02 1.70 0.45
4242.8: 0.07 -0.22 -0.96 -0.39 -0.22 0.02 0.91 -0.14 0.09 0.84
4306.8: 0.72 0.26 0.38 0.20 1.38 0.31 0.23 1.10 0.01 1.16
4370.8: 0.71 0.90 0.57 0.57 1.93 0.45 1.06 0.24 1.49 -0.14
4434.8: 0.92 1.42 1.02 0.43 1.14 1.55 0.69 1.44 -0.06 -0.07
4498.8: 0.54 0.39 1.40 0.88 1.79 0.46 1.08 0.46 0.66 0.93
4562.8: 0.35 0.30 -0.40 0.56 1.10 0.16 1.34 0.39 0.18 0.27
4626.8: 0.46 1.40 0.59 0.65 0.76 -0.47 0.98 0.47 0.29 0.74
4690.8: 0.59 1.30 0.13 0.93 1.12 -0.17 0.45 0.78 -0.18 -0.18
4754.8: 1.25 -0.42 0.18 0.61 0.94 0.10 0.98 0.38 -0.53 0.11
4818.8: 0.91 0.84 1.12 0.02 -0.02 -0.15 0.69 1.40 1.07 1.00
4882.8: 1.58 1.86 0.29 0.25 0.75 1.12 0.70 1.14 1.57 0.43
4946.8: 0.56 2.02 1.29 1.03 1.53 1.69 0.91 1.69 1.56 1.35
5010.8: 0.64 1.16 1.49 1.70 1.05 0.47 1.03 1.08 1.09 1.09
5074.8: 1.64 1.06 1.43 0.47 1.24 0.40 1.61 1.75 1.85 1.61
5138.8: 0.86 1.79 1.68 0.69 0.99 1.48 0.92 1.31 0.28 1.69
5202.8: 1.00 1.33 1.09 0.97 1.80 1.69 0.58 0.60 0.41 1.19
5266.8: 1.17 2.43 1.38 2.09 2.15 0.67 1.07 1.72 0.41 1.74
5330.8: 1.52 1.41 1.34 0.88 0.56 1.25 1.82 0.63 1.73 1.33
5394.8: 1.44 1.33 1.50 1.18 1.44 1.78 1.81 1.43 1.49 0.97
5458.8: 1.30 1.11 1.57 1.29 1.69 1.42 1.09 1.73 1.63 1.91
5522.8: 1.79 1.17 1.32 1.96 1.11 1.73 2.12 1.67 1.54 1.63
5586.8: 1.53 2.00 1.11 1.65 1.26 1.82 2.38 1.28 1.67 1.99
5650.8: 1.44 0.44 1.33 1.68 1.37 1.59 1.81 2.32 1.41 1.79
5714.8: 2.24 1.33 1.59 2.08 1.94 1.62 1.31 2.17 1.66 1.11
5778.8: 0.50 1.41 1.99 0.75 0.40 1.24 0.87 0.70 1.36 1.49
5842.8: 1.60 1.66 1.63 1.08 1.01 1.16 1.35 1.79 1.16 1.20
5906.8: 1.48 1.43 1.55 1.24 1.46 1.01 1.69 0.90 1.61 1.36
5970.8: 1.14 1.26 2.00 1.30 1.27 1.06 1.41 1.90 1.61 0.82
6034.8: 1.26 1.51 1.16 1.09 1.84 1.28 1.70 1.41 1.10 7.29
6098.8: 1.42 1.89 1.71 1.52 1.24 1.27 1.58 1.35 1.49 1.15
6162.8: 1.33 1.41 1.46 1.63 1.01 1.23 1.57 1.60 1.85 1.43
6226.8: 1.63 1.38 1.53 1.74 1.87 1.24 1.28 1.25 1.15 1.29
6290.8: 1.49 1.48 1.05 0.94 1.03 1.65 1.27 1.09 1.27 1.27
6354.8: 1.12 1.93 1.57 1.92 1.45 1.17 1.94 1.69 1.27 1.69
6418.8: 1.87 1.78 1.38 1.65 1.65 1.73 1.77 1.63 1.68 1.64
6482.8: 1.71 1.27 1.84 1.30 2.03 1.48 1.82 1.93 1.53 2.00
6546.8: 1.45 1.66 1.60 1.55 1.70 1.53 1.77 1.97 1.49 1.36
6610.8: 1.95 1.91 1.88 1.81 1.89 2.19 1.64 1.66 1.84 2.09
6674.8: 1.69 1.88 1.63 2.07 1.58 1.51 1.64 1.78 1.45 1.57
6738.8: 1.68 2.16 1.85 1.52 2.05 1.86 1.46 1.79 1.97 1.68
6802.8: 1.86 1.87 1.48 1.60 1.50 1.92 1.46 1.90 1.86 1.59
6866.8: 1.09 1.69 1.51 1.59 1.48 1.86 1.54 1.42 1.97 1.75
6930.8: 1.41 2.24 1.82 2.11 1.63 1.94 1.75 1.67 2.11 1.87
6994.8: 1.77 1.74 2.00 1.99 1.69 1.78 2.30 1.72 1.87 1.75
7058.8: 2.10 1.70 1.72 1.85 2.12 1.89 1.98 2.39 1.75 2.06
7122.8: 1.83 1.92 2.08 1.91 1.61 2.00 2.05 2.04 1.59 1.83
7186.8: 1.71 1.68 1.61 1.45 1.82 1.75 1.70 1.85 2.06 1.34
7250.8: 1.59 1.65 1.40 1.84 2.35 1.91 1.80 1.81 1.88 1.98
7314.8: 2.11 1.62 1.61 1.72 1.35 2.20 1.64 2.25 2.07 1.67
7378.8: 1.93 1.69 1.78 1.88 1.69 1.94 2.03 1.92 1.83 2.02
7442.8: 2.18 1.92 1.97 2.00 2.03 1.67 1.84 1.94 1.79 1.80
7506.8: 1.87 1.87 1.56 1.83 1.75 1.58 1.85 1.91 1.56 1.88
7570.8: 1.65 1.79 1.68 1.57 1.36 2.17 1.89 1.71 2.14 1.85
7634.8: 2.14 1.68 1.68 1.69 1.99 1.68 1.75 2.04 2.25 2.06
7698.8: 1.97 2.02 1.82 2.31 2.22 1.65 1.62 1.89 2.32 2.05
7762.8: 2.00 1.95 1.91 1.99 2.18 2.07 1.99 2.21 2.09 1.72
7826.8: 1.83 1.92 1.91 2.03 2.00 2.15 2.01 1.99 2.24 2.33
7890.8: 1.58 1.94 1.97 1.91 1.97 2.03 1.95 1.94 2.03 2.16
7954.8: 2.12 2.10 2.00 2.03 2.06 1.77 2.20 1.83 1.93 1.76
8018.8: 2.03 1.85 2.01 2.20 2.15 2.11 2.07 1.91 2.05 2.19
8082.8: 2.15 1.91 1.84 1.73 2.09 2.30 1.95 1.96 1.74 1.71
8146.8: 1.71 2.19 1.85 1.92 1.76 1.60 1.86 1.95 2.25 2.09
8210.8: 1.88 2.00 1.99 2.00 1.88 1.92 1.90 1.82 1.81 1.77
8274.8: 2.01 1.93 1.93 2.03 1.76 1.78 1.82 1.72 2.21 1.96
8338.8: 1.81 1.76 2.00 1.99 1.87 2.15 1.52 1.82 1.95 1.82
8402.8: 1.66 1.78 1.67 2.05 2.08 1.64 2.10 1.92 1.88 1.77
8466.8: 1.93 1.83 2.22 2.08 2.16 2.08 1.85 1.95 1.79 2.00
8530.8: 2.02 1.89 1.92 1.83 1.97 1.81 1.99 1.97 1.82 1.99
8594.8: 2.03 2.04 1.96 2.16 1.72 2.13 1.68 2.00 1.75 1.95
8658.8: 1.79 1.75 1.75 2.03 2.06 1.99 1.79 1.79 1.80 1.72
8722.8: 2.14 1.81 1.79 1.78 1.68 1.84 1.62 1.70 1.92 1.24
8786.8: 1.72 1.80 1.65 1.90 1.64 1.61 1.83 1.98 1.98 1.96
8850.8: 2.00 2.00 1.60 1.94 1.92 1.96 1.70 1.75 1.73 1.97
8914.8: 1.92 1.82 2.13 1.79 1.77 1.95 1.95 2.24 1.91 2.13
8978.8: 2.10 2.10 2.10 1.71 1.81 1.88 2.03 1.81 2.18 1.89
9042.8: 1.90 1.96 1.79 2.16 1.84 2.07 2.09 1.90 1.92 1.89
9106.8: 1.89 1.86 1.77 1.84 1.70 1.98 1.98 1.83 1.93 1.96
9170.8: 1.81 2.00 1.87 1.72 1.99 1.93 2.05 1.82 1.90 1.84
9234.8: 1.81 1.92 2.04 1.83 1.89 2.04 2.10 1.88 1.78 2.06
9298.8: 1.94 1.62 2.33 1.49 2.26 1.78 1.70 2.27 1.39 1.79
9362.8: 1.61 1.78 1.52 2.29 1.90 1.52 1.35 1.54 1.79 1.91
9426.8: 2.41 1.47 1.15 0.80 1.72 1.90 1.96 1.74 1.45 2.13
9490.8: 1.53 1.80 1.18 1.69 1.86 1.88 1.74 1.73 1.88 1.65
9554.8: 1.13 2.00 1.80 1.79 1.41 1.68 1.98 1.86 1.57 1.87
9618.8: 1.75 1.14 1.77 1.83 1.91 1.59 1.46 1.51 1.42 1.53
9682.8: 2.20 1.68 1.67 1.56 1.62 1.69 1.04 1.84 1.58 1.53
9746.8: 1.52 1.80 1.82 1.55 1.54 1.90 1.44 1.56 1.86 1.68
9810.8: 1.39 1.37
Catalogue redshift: 0.221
